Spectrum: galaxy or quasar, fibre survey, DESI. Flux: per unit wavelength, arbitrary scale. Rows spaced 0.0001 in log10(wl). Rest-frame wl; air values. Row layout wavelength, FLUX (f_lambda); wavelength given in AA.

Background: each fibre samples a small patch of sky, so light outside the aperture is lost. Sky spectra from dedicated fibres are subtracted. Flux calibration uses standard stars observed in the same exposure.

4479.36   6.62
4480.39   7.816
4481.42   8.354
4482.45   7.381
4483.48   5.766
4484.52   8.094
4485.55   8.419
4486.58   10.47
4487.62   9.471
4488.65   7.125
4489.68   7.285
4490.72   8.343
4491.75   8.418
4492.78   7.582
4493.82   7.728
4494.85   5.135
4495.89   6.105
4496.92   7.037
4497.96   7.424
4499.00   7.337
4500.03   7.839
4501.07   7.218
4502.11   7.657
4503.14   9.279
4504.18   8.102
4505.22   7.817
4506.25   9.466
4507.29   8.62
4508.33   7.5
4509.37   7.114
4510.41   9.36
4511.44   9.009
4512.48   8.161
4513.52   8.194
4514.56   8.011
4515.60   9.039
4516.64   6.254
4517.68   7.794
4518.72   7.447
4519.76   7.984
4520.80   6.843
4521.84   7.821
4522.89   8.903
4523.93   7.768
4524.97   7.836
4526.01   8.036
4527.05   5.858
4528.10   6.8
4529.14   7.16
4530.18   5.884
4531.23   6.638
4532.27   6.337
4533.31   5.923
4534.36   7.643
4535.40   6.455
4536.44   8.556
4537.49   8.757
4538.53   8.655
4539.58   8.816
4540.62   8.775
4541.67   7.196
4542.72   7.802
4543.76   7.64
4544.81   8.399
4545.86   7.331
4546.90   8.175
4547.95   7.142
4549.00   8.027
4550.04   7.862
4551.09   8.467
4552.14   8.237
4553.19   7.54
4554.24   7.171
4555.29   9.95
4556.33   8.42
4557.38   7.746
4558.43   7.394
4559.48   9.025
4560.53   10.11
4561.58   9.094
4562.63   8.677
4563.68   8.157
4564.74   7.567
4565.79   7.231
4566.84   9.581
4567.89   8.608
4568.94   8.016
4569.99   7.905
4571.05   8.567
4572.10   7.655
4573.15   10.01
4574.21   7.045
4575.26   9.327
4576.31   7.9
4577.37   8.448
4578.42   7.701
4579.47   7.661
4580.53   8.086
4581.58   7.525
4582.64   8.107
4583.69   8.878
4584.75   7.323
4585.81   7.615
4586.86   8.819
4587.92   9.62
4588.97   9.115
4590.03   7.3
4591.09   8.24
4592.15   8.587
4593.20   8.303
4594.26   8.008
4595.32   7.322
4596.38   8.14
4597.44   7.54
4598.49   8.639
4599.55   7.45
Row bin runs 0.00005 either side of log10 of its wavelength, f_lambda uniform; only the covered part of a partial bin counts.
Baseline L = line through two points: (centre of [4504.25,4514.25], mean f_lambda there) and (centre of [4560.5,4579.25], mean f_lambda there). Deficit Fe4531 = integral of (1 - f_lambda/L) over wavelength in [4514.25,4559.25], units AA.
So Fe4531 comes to 3.6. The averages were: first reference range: 8.34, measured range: 7.69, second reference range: 8.37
